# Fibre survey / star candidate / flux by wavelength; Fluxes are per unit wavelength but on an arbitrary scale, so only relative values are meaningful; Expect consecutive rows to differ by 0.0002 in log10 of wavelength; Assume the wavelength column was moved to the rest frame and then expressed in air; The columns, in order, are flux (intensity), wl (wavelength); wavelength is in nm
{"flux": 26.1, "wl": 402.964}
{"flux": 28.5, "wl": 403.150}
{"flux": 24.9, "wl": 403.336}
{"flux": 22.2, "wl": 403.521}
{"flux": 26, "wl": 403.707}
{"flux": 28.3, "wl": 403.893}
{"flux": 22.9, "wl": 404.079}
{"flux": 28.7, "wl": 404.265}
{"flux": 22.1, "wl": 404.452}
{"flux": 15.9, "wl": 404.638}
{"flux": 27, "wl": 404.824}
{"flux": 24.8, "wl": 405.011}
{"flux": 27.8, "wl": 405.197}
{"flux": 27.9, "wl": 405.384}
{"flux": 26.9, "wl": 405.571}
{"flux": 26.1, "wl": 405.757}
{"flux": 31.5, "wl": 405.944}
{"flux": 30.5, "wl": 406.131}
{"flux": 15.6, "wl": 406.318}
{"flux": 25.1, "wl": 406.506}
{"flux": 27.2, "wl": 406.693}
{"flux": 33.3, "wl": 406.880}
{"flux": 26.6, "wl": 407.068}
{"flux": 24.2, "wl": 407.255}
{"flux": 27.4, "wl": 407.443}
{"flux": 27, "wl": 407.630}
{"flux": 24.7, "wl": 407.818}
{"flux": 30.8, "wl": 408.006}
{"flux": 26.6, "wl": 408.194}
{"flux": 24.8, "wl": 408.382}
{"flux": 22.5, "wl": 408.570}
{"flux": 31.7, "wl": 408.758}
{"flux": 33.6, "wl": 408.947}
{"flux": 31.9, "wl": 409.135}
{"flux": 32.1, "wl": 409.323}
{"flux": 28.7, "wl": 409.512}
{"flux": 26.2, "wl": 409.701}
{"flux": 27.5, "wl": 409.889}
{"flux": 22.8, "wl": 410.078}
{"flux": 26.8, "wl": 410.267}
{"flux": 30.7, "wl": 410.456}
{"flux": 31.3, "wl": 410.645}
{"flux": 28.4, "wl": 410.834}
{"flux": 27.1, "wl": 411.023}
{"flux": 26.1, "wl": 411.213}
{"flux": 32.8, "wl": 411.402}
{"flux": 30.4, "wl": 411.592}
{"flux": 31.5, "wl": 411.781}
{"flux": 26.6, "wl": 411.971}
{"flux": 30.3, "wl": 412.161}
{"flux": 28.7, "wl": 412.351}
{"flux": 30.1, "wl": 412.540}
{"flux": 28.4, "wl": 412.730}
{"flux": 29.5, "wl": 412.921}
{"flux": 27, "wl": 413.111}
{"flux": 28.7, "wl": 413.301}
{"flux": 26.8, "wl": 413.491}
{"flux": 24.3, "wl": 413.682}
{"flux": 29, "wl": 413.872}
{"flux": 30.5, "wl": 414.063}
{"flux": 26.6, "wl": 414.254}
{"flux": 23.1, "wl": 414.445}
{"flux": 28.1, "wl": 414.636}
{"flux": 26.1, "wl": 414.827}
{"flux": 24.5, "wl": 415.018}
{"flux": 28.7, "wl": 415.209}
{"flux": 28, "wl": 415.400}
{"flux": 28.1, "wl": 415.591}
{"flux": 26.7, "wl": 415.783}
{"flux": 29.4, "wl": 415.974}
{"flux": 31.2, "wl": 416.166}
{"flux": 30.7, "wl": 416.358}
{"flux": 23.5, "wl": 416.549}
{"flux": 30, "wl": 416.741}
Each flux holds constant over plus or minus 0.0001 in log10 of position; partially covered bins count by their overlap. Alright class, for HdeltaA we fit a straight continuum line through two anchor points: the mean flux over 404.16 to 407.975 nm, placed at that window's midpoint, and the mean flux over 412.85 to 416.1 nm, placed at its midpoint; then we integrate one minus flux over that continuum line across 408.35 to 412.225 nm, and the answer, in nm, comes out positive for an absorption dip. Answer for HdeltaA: -0.30 nm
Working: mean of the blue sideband 26.1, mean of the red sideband 27.4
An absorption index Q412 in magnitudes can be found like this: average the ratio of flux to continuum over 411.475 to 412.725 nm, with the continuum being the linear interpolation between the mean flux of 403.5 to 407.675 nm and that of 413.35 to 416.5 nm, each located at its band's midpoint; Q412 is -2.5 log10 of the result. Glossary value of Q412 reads -0.10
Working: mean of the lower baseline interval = 25.9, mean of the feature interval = 29.6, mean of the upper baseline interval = 27.6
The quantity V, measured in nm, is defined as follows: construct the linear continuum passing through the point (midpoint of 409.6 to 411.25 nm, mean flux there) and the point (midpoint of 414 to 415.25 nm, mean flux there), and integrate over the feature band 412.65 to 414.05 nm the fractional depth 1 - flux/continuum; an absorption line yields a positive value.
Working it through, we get -0.05 nm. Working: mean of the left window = 27.5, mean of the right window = 26.6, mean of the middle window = 27.8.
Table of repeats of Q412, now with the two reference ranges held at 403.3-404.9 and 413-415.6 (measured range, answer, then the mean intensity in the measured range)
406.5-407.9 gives -0.08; 27.1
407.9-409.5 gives -0.15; 29.2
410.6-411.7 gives -0.12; 29.3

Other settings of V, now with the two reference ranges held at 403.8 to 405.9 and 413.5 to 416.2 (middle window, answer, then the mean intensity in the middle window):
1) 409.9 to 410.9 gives -0.054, 27.9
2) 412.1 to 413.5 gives -0.094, 28.8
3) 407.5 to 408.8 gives -0.031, 26.7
